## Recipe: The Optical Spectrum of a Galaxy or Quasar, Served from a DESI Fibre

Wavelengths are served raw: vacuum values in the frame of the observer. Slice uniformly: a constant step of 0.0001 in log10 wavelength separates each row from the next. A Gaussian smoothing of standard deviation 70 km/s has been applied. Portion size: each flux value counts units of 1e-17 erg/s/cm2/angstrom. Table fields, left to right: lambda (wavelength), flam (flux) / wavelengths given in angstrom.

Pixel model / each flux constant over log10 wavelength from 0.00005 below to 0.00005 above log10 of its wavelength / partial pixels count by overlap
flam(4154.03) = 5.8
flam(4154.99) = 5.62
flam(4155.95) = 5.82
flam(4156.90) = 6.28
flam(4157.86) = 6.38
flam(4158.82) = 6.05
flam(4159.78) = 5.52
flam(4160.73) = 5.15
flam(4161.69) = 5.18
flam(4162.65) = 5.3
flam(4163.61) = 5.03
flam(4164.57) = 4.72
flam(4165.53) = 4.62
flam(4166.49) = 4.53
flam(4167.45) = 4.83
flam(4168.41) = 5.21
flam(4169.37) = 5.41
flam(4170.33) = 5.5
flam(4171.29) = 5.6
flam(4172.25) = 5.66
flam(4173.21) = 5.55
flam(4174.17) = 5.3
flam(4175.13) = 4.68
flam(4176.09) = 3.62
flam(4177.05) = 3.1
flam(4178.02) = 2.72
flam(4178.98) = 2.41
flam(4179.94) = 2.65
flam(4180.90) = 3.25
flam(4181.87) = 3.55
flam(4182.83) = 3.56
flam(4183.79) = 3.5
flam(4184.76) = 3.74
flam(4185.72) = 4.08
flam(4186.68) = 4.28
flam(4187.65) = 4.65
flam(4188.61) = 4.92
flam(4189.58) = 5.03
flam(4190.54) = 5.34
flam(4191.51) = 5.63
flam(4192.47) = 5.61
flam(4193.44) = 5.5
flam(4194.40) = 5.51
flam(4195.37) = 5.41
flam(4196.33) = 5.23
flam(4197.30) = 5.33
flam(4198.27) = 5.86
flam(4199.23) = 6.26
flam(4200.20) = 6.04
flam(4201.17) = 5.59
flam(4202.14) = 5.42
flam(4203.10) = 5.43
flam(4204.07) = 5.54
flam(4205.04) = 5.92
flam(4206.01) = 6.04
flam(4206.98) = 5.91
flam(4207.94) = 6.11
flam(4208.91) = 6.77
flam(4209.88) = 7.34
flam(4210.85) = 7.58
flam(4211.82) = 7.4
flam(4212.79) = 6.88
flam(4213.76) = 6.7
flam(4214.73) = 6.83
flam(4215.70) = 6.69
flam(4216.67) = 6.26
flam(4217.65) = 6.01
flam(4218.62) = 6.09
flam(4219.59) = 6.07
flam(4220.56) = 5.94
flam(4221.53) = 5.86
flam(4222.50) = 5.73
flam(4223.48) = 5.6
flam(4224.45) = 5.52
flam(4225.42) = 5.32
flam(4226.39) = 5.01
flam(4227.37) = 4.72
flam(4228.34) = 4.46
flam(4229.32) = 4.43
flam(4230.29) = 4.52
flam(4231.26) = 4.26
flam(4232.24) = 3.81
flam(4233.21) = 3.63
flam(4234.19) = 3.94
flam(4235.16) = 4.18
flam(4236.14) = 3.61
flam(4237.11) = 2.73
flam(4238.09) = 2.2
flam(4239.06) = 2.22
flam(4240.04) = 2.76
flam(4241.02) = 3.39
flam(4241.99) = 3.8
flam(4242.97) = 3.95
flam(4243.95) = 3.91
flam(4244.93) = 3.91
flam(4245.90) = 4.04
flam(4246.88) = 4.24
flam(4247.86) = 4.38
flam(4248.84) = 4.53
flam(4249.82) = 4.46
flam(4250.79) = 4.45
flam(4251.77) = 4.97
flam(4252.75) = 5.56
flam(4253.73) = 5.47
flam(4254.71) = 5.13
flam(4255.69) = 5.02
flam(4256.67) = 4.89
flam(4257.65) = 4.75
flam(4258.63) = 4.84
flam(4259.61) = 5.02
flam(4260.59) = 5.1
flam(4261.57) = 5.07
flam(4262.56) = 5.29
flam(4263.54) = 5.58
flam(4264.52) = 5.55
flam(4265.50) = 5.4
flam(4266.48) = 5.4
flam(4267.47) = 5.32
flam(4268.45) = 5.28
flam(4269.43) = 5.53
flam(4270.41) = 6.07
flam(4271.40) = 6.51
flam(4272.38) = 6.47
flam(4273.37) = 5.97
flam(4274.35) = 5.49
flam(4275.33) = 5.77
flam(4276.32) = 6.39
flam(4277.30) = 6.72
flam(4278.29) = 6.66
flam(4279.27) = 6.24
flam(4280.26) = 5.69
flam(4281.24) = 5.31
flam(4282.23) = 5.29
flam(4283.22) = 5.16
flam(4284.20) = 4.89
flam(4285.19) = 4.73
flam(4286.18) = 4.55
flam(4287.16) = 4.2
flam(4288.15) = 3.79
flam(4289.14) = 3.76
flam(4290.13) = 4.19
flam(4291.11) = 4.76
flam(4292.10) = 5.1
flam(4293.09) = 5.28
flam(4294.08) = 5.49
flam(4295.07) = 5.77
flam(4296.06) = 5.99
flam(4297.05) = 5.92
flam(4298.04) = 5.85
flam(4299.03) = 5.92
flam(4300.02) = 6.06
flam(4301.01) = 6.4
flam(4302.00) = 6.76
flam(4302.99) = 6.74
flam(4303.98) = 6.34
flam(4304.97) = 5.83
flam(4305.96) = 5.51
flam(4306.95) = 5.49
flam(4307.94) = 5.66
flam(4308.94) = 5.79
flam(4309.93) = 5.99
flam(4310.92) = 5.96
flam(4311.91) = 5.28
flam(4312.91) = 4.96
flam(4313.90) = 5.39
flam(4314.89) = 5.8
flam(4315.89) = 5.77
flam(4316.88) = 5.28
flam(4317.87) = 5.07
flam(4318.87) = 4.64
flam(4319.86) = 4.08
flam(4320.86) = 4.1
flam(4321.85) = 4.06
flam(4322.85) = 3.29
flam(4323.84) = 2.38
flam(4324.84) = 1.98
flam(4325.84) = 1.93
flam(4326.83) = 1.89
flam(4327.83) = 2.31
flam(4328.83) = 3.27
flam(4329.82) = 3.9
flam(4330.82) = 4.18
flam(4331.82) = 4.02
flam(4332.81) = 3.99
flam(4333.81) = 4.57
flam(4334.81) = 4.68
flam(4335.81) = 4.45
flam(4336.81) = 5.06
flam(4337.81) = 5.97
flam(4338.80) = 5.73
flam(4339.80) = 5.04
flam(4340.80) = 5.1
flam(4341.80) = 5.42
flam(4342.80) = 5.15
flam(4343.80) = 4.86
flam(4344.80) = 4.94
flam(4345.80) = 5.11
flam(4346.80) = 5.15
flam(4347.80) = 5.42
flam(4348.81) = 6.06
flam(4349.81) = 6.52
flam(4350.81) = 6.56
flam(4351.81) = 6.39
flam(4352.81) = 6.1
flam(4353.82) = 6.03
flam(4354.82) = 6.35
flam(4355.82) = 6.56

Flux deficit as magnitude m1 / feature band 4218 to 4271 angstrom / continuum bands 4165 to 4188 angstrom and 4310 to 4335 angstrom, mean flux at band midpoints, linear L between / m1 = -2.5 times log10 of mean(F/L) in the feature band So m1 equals -0.12 mag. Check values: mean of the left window 4.25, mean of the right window 4.14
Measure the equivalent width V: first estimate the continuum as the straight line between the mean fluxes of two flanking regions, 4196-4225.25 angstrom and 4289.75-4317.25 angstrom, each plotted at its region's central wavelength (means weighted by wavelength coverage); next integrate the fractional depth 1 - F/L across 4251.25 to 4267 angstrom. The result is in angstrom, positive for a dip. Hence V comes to 1.9 angstrom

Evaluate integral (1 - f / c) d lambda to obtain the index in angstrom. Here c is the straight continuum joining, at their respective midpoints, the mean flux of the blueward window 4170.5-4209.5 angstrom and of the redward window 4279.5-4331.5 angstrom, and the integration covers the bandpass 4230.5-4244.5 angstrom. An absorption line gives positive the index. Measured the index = 4.1 angstrom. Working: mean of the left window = 4.92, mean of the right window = 4.88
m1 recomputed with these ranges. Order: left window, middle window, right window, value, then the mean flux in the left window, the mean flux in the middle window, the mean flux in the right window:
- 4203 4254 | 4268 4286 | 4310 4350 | -0.20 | 5.03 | 5.77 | 4.57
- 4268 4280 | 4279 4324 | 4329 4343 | 0.05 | 6.09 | 5.24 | 4.76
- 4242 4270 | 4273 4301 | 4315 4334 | -0.23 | 4.88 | 5.41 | 3.75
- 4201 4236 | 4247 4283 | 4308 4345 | -0.06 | 5.63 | 5.42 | 4.5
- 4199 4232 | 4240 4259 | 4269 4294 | 0.25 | 5.87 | 4.46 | 5.38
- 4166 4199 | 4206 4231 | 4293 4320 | -0.21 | 4.62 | 5.98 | 5.71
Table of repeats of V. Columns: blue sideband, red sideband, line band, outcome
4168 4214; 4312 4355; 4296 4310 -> -3.5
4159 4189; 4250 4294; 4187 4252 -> -4.1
